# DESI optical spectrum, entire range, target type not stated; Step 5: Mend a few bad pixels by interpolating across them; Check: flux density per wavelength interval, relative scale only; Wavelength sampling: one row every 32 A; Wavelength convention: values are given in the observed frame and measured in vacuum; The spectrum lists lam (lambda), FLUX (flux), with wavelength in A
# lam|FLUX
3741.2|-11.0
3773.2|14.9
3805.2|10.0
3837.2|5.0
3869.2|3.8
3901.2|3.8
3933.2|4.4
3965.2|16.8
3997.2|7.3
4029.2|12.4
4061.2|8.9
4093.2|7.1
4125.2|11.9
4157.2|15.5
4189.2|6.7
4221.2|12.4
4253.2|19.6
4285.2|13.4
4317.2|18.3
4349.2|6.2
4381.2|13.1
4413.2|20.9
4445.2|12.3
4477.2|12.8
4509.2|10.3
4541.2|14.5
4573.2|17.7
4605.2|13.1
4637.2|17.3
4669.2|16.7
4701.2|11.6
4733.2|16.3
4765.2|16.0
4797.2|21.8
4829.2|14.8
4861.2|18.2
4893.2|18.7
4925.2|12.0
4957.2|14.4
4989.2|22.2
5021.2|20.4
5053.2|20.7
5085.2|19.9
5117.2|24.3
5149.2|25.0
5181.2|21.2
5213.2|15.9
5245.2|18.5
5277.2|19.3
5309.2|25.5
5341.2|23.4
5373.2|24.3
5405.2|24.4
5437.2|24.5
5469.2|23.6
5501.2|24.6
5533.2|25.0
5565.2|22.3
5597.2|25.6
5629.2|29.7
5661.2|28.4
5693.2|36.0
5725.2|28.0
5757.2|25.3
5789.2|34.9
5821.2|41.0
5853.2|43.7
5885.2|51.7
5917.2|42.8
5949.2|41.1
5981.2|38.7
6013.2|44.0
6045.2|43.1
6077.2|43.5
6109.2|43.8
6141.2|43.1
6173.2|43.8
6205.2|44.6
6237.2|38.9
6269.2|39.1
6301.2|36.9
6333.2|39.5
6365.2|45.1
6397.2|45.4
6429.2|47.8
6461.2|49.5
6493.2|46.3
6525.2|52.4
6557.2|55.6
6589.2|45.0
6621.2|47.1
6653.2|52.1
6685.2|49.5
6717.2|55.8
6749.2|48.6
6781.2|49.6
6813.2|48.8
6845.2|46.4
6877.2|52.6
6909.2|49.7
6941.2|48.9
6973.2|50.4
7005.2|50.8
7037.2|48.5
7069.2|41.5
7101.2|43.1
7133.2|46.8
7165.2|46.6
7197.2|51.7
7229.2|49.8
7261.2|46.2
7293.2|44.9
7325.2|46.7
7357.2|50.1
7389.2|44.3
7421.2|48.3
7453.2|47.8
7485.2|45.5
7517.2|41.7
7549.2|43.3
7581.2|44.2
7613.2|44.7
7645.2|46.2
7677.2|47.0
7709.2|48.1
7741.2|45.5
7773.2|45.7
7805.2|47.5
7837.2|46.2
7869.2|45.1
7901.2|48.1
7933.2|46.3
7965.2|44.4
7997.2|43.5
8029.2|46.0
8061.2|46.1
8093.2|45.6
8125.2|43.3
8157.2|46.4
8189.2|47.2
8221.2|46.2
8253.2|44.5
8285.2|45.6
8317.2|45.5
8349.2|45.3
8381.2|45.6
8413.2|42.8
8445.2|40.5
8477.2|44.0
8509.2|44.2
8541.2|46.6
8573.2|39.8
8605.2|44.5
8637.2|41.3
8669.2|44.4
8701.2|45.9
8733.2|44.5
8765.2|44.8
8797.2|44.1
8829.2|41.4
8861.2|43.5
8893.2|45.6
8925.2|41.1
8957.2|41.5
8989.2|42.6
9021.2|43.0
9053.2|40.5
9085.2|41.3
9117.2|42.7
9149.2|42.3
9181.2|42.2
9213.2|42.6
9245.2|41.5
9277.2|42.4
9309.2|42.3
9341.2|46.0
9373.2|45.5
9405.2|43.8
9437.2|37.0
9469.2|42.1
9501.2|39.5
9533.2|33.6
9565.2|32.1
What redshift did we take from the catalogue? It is 0.454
